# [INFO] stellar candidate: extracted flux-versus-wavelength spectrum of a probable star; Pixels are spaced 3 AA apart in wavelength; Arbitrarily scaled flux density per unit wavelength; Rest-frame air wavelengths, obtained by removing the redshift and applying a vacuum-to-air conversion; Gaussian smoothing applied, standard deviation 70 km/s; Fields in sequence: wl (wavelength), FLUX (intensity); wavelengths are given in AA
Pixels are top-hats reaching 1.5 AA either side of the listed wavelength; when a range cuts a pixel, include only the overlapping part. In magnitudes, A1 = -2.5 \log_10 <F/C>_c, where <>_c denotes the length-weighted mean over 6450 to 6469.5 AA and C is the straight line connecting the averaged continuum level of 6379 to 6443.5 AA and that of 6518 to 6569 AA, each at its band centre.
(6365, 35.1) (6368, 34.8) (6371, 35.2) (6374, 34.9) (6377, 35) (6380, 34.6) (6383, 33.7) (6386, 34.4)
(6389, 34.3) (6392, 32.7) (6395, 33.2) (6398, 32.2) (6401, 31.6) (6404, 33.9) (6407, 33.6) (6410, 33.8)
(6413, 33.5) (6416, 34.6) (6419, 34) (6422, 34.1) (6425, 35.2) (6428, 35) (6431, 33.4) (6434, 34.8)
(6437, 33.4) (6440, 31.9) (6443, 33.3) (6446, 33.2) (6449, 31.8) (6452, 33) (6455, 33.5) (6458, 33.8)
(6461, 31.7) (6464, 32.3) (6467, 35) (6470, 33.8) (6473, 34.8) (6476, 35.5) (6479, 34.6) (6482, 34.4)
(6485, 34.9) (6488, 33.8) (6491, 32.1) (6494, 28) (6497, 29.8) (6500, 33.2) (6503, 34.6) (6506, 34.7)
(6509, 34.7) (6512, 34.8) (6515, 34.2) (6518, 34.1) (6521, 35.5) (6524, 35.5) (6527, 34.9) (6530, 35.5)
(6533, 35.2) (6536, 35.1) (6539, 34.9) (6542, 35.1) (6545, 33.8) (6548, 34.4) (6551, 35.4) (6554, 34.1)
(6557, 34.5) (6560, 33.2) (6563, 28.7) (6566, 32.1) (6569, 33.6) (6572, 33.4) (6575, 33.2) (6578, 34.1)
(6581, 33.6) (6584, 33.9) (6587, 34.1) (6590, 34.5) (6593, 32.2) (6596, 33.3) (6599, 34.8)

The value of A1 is 0.02 mag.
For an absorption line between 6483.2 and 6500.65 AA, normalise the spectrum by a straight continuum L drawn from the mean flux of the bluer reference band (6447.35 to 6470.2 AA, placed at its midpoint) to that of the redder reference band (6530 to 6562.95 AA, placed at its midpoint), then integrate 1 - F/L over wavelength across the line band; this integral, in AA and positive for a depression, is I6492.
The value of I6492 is 0.8 AA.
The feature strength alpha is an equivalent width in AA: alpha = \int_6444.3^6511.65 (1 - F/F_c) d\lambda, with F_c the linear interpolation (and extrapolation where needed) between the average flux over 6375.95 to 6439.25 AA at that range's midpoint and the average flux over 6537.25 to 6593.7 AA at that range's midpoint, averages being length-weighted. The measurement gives 0.8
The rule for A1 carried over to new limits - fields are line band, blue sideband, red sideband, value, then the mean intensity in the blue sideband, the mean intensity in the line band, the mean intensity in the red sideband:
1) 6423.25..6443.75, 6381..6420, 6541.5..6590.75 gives -0.01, 33.5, 33.9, 33.6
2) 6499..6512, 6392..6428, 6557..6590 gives -0.03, 33.6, 34.4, 33.1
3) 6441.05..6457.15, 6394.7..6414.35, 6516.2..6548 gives 0.03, 33.1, 33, 34.9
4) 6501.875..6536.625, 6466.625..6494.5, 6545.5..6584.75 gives -0.04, 33.8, 34.9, 33.4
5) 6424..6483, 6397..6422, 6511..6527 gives 0.01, 33.5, 33.7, 34.8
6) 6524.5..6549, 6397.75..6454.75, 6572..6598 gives -0.04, 33.5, 34.9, 33.6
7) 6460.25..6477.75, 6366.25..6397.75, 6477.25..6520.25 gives -0.01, 34.2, 34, 33.5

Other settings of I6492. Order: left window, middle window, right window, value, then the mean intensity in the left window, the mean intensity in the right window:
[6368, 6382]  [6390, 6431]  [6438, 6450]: 0.06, 34.9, 32.6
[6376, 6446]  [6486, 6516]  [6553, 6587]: 0.36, 33.7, 33.2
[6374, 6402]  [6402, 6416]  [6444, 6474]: -0.08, 33.6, 33.3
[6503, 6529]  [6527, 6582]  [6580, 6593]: 0.58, 34.8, 33.8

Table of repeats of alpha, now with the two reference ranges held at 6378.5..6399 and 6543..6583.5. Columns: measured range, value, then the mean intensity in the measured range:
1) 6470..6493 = -0.42 AA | 34.1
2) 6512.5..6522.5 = -0.34 AA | 34.6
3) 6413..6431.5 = -0.43 AA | 34.4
